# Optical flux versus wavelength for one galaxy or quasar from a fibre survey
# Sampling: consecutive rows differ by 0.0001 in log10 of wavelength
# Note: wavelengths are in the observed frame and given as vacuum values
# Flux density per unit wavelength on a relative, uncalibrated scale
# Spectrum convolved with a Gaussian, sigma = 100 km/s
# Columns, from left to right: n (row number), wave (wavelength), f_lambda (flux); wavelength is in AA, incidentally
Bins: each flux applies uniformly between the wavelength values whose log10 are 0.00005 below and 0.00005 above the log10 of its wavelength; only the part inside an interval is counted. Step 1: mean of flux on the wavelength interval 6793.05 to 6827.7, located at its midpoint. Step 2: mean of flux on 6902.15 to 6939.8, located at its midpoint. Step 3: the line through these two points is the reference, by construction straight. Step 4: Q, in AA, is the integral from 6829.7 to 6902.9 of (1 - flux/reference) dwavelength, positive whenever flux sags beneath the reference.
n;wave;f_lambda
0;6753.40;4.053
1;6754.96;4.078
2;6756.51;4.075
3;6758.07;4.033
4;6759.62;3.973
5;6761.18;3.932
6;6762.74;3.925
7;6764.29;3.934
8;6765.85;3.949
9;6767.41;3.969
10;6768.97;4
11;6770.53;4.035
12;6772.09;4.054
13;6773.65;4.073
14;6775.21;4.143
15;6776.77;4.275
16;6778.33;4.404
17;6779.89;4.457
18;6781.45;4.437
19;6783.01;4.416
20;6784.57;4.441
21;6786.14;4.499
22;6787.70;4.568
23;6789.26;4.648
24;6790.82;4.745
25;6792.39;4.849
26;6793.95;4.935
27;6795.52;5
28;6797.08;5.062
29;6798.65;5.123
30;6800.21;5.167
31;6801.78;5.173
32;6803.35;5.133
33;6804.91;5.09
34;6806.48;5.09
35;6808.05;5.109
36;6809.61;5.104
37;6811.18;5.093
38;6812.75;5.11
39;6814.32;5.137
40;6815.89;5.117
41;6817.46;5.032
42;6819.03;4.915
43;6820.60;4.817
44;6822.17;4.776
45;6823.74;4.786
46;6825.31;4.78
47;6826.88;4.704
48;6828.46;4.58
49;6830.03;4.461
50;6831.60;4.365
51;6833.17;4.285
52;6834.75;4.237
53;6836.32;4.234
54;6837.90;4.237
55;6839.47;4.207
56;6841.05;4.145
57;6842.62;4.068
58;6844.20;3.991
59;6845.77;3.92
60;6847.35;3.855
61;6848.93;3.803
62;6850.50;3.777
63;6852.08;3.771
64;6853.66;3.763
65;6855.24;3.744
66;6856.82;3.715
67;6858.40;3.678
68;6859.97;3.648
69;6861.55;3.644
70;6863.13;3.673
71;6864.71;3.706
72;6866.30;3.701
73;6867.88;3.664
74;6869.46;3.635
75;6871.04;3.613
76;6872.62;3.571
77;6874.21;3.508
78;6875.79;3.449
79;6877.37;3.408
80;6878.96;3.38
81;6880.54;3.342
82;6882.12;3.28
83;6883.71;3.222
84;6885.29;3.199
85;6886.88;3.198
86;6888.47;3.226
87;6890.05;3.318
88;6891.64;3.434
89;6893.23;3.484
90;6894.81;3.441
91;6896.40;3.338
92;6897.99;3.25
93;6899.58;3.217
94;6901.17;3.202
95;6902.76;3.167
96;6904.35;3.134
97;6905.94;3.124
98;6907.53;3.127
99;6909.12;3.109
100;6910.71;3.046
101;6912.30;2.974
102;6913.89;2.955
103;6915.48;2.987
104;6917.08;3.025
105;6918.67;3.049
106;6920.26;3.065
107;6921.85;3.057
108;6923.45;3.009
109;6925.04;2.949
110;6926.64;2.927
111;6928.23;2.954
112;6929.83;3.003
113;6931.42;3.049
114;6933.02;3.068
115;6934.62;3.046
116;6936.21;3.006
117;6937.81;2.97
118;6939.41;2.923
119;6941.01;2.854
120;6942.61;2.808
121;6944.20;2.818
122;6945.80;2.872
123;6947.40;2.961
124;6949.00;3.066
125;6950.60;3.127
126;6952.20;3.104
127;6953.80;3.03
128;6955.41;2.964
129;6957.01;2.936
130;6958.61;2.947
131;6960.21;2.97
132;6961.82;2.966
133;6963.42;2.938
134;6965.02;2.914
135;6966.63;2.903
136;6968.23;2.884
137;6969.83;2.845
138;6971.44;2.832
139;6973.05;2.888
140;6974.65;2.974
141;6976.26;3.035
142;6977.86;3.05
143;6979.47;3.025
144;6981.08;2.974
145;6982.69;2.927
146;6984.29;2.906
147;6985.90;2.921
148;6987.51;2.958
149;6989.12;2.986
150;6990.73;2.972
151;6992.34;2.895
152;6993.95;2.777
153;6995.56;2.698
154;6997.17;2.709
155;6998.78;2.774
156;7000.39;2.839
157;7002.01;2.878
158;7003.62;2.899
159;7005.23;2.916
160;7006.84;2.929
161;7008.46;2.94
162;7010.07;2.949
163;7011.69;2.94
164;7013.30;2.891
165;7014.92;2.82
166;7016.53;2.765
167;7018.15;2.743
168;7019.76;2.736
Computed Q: 6.3 AA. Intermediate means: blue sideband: 5.01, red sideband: 3.03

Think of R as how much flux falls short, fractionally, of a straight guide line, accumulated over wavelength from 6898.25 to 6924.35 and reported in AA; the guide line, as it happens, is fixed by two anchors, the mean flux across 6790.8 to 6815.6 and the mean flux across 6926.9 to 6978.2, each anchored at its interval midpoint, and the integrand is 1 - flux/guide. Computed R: 3.4 AA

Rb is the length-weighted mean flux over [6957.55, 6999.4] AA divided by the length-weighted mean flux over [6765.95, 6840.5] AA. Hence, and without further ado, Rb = 0.63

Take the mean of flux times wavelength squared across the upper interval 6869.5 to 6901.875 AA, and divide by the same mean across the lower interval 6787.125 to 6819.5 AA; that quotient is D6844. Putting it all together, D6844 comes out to 0.69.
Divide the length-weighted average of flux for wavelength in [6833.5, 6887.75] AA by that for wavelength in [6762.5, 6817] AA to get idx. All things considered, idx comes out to 0.8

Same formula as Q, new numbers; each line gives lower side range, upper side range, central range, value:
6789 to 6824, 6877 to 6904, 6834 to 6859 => 1.47 AA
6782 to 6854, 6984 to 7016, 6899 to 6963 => 9.39 AA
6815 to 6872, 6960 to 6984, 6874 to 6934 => 6.77 AA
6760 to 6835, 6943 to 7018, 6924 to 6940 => 1.80 AA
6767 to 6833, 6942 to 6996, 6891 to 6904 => 1.34 AA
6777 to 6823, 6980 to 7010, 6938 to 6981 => 3.90 AA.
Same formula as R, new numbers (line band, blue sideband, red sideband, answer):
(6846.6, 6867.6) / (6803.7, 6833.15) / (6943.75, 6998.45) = 3.16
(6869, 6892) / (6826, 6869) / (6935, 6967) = 1.73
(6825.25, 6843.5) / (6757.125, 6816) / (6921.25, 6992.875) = -0.95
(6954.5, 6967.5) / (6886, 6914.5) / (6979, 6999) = 0.20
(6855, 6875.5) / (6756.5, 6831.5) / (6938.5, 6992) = 1.43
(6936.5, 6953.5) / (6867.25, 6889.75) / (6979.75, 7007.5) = 0.81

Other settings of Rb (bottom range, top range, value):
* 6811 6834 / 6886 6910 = 0.68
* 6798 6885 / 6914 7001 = 0.70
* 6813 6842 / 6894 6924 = 0.68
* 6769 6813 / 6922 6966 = 0.63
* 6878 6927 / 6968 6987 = 0.93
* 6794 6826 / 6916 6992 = 0.59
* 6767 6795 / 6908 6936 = 0.69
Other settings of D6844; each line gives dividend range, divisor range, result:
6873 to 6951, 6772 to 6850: 0.70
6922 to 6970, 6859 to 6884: 0.86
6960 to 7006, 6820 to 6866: 0.74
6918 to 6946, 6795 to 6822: 0.61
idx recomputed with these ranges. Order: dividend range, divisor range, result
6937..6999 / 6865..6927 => 0.90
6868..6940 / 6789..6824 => 0.64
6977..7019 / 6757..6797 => 0.67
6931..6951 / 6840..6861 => 0.77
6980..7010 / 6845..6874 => 0.78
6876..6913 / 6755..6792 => 0.77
